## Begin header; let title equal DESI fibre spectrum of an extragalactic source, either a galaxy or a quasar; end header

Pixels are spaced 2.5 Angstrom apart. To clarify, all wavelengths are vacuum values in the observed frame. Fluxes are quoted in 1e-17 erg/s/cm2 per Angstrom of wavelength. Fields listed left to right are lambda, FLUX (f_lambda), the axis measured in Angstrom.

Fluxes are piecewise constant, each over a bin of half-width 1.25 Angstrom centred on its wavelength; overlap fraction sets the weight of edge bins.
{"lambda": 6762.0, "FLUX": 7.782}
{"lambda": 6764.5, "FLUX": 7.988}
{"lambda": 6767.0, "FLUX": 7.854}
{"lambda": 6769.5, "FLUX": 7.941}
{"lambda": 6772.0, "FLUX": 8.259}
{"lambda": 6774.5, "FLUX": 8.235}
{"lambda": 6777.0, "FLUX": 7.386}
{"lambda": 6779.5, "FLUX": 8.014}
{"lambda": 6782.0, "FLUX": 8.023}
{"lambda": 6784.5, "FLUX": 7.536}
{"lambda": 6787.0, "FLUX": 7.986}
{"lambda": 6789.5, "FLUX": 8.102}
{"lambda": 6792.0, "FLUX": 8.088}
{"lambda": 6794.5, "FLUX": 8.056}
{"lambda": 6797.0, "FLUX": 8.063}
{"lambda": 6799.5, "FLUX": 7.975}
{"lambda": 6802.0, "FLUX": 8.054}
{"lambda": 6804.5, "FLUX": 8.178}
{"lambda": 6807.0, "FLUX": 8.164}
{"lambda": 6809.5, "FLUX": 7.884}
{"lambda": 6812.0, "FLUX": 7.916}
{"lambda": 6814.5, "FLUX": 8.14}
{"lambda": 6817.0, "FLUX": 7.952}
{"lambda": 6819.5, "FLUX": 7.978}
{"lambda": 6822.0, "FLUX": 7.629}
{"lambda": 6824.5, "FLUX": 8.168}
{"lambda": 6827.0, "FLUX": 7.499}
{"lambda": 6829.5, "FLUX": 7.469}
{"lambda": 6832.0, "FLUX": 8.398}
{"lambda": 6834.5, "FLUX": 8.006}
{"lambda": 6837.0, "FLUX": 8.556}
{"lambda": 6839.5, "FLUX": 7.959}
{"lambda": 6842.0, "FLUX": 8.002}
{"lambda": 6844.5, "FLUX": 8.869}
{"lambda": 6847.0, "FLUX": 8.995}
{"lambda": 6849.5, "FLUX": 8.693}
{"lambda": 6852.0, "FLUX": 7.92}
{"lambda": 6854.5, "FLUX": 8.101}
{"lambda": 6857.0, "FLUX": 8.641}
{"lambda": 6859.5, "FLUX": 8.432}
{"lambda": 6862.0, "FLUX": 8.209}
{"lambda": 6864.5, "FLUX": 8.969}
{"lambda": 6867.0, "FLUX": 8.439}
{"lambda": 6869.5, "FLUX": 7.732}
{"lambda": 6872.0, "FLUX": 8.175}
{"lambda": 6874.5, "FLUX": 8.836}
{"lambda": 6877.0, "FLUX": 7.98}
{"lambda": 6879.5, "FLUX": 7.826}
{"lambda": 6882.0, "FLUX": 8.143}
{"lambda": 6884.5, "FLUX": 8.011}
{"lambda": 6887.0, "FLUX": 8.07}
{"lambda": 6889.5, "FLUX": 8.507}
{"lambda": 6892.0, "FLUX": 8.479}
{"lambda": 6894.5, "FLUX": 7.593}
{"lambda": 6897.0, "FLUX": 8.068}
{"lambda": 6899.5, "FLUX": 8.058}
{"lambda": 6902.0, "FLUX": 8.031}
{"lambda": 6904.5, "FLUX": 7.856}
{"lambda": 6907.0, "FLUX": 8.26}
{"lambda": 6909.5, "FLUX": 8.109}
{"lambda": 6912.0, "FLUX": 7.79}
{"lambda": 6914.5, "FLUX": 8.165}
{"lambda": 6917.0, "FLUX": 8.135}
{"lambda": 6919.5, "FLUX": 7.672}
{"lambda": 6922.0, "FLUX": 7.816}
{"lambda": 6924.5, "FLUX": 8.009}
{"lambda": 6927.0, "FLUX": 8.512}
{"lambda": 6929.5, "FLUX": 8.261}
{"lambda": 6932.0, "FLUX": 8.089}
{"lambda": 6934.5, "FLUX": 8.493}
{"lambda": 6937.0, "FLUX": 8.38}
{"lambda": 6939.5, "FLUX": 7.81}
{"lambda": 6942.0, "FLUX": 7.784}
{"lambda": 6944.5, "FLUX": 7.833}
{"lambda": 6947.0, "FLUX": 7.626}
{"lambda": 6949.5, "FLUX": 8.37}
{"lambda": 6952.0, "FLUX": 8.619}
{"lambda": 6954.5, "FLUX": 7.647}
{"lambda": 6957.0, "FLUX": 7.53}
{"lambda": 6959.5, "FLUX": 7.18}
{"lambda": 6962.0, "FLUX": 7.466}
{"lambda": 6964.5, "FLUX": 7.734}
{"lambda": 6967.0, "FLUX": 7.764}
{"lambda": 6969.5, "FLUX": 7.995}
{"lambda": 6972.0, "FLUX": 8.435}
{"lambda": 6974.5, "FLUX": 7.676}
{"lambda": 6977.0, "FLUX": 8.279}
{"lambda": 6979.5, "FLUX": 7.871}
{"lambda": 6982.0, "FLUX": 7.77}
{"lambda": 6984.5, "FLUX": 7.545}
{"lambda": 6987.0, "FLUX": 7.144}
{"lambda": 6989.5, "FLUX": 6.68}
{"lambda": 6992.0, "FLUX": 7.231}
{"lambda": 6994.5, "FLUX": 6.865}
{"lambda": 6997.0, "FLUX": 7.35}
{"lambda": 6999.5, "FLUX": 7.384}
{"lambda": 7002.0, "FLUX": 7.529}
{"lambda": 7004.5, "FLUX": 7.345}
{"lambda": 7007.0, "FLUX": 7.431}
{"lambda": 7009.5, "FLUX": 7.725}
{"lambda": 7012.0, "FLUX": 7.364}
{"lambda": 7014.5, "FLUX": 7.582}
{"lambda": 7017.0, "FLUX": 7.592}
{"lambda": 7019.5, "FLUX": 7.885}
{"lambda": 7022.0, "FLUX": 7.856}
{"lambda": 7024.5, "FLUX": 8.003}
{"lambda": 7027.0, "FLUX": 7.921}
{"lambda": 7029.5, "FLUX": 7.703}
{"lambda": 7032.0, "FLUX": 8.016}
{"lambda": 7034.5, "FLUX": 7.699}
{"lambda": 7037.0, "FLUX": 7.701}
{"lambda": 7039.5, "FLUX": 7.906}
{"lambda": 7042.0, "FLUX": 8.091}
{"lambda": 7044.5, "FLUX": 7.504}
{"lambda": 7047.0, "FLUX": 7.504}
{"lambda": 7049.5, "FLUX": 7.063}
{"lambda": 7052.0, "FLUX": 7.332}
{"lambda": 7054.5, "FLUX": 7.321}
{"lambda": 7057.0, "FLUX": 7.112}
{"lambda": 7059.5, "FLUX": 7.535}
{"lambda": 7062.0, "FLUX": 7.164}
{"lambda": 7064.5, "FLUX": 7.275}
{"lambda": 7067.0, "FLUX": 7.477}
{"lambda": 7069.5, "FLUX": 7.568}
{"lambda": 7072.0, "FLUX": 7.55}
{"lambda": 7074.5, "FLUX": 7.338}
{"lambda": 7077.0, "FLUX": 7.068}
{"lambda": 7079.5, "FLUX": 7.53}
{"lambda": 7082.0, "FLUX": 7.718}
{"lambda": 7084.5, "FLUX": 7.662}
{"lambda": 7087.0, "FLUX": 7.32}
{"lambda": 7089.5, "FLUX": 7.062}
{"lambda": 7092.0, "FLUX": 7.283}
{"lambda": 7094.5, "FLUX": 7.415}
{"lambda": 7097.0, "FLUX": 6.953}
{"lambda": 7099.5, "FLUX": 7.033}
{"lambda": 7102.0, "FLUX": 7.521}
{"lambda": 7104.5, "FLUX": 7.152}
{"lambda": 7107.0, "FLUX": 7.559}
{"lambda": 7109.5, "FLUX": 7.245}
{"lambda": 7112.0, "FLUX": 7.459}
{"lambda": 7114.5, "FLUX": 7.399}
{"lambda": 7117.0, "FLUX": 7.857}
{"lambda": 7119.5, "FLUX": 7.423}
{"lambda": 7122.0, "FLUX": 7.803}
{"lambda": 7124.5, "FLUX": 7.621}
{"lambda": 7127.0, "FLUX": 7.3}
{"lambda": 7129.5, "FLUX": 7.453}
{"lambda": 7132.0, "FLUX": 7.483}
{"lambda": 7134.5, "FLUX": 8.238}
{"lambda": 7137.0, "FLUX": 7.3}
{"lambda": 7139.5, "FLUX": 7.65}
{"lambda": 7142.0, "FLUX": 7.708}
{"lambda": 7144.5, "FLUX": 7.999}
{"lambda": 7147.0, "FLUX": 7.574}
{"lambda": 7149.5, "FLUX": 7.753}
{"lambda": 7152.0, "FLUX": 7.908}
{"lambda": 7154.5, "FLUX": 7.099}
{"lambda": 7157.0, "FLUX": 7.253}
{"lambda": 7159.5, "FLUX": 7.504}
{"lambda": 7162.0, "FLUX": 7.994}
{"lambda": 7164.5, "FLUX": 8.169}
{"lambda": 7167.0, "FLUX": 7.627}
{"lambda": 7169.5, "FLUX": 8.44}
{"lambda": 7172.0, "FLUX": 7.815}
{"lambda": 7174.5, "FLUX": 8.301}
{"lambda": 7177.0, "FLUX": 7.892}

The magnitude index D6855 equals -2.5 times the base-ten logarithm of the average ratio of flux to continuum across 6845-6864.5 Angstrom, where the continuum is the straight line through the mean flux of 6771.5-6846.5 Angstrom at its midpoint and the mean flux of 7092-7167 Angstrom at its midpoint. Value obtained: -0.07 mag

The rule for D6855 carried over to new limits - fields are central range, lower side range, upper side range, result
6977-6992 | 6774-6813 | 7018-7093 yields 0.028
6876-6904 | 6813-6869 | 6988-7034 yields -0.006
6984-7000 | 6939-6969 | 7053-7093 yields 0.075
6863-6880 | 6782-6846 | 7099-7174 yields -0.046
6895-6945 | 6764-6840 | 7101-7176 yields -0.025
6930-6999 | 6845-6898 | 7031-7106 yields 0.019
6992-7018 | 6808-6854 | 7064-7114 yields 0.029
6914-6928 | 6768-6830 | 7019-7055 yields -0.029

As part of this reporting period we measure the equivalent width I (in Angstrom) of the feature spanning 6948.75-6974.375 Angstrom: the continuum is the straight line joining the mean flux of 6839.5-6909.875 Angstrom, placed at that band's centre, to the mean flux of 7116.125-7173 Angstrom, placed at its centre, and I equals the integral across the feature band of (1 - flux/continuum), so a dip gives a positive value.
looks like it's 0.7 Angstrom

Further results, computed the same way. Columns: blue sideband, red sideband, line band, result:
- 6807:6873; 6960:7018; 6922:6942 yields -1.0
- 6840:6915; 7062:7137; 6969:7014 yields 1.7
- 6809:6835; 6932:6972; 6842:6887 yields -2.4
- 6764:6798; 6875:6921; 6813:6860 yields -1.0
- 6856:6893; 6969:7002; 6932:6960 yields -0.5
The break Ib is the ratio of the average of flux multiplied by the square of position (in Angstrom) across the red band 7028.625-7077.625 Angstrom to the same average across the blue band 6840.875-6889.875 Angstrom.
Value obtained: 0.95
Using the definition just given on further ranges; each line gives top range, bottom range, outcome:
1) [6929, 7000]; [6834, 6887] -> 0.96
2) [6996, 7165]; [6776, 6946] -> 0.99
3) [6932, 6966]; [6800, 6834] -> 1.03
